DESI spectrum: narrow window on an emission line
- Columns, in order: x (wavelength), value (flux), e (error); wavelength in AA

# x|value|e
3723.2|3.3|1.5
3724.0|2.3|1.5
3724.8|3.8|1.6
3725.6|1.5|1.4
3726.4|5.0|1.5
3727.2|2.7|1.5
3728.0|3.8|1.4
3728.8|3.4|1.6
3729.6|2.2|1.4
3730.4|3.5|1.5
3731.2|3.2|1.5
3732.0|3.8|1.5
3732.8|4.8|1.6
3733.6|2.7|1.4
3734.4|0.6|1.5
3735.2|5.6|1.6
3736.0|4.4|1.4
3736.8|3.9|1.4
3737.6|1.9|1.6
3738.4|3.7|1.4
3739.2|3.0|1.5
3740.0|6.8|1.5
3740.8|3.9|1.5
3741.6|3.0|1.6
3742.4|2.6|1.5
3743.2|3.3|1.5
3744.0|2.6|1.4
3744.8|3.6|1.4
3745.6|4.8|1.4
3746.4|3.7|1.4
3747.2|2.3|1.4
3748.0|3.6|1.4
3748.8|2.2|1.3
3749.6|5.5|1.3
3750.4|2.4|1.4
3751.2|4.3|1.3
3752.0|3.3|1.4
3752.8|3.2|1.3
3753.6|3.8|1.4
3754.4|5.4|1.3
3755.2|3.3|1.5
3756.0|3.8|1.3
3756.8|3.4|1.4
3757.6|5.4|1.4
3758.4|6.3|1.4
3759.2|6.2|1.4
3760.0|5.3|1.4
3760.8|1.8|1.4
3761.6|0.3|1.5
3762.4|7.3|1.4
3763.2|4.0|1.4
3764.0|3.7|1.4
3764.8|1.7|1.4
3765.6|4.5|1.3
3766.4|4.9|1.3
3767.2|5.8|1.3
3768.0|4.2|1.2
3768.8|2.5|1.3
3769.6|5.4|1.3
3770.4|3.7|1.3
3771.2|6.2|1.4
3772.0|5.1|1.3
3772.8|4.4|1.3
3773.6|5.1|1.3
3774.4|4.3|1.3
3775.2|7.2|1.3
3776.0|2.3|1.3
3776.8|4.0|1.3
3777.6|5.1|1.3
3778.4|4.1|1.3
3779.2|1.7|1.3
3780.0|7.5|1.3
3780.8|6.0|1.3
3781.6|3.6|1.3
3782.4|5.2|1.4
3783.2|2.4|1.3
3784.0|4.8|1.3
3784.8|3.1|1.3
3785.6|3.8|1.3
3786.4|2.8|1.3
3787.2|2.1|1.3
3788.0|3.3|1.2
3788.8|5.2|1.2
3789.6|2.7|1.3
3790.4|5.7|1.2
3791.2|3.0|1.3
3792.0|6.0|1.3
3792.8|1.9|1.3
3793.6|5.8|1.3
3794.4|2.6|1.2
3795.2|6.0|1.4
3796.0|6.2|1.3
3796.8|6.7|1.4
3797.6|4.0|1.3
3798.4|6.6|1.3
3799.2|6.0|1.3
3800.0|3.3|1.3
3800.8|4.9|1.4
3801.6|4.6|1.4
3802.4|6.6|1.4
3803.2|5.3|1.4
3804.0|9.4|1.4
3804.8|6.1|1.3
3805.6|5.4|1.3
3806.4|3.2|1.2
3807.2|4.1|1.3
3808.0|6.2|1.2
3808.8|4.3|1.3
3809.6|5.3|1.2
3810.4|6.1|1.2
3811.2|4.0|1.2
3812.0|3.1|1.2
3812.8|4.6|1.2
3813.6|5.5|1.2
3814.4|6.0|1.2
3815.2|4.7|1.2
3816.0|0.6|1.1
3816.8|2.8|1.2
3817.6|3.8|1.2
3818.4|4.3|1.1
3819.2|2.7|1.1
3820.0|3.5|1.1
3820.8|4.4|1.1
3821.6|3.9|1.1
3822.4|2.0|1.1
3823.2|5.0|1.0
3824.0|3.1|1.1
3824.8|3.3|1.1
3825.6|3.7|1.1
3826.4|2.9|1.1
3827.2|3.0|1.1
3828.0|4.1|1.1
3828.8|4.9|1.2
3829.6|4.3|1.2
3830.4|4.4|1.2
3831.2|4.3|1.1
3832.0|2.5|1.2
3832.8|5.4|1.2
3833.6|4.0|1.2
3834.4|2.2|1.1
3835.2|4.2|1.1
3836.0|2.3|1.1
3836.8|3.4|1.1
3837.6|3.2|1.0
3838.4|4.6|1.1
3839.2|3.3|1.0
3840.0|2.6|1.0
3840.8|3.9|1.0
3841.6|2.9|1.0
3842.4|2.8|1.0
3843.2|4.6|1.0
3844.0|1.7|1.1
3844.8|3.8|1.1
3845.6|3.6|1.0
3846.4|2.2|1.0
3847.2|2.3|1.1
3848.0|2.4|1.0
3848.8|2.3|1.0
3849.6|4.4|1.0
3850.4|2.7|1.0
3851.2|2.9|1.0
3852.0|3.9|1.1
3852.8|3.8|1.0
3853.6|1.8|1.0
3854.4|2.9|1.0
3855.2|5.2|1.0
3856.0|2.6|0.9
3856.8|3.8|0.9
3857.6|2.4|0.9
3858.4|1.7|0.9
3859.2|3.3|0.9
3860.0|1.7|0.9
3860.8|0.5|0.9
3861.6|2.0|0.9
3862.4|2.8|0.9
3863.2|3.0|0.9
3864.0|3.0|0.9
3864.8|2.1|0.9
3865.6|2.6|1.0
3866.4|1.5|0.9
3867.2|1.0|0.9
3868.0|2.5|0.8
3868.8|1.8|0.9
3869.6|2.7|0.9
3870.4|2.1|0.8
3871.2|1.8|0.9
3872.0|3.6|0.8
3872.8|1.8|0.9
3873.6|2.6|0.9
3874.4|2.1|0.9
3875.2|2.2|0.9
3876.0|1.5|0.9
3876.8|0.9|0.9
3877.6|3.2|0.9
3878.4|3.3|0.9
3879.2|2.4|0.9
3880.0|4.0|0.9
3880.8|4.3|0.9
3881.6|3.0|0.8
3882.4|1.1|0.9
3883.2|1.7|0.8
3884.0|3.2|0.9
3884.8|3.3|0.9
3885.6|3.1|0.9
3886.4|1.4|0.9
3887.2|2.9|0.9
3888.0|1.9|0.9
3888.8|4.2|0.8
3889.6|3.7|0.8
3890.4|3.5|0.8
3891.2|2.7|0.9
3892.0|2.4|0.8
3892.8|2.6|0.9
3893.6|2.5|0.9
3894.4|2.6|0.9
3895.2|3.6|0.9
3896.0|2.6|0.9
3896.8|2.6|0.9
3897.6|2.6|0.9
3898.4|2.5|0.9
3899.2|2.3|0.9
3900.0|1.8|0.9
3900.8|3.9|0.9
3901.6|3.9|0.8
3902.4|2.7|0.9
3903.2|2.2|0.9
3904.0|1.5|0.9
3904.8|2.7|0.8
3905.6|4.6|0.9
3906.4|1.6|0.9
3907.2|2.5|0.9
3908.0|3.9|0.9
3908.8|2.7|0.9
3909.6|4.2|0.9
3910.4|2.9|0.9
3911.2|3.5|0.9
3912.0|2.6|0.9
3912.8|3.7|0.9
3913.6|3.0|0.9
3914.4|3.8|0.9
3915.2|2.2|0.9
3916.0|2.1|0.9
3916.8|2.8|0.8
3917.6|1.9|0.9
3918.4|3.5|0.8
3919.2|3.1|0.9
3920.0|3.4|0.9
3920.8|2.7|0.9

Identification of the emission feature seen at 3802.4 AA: C IV 1549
